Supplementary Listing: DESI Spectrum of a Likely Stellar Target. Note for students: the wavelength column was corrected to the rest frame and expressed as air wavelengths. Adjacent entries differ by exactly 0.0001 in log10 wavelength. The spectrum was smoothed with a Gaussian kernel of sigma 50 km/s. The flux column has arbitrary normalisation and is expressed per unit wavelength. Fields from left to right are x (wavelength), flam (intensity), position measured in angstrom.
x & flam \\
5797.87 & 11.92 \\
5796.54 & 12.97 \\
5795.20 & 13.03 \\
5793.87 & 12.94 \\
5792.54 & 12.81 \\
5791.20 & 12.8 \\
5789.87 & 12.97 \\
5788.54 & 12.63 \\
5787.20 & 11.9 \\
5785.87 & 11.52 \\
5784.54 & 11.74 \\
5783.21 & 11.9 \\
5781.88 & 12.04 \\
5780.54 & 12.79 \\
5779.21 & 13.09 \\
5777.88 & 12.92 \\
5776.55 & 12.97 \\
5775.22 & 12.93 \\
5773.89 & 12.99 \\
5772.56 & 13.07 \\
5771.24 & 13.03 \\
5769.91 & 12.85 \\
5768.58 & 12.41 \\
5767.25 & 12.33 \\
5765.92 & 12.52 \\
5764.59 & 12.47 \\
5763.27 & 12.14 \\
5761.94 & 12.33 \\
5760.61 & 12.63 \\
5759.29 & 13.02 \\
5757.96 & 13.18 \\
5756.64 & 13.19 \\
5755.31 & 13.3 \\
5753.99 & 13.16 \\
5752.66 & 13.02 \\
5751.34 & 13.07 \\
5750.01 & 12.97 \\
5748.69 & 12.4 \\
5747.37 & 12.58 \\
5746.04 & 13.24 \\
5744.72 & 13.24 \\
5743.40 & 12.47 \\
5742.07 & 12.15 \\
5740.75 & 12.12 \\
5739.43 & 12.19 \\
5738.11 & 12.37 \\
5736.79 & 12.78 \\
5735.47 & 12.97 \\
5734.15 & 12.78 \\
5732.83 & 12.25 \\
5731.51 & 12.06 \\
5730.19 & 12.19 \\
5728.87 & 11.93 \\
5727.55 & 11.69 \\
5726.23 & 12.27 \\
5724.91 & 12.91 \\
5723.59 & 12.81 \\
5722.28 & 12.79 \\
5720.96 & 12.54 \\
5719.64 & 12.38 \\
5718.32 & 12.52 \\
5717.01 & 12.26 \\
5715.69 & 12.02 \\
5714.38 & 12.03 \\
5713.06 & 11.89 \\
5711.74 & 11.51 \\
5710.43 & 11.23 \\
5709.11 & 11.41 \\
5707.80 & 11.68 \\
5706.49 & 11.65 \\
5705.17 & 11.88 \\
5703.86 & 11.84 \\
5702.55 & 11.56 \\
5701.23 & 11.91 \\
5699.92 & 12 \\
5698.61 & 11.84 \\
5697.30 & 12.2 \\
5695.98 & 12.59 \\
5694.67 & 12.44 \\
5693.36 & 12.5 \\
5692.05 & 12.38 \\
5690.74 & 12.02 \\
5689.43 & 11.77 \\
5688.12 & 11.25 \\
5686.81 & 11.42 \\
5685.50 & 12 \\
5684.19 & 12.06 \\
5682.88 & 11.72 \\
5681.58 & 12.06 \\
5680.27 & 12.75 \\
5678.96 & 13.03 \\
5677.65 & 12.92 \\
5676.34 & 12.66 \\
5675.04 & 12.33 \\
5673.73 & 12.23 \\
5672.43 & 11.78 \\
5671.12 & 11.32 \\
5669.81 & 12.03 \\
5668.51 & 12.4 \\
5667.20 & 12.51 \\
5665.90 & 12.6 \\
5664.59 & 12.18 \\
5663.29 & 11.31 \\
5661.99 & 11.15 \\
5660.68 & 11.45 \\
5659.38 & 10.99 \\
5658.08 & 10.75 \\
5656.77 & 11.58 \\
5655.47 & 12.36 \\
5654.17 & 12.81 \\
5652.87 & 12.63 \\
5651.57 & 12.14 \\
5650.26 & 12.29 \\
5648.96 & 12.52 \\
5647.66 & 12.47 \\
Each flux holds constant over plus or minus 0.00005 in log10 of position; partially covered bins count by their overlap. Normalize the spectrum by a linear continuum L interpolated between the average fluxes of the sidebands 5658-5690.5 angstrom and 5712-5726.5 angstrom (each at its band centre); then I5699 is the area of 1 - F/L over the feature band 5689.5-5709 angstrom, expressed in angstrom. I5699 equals 0.30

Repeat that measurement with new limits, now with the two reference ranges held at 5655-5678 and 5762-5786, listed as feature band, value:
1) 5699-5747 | 0.2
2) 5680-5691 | 0.1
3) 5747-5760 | -0.6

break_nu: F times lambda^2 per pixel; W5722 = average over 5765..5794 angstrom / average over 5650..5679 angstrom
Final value 1.09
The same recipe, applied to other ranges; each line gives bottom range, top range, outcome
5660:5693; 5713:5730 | 1.04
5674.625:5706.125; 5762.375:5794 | 1.07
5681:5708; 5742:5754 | 1.09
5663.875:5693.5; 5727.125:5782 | 1.07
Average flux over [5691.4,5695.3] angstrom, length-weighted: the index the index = 12.4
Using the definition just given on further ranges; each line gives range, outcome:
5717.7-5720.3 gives 12.4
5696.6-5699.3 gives 12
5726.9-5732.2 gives 12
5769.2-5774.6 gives 13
